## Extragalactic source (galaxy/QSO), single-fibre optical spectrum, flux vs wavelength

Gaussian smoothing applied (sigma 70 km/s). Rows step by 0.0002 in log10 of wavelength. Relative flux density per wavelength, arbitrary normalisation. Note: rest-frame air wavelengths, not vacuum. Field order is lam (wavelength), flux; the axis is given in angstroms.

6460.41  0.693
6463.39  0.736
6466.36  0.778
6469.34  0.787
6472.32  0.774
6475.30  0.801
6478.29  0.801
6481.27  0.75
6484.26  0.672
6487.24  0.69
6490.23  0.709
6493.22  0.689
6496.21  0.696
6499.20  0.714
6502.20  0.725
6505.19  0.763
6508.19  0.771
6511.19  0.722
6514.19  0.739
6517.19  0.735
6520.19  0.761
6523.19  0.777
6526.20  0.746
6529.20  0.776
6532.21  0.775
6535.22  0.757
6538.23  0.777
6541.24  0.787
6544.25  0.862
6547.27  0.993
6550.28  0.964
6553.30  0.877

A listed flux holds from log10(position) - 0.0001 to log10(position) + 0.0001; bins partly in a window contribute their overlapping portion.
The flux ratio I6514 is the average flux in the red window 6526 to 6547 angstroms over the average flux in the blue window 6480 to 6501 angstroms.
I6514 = 1.1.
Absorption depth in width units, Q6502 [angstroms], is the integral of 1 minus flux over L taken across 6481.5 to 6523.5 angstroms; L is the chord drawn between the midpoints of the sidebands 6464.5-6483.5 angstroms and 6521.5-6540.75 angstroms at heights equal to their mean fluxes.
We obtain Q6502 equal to 2.6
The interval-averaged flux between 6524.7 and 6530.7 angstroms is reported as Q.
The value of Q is 0.762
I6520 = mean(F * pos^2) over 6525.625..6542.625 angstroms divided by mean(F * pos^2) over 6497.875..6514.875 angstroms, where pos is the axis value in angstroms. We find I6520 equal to 1.05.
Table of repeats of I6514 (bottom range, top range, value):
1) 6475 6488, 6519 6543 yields 1.04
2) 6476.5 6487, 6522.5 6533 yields 1.04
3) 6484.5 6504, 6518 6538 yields 1.09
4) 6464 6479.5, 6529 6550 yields 1.06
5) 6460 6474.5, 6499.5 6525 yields 0.98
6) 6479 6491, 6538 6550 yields 1.23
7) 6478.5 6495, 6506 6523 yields 1.05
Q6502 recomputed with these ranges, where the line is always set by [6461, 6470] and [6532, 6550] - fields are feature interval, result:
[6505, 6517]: 0.90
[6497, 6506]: 0.76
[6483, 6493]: 1.17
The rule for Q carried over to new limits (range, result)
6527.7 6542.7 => 0.774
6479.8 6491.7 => 0.705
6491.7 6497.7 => 0.693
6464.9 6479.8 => 0.788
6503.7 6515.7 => 0.748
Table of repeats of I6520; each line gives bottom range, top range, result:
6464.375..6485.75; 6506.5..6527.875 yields 0.99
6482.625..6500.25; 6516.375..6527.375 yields 1.10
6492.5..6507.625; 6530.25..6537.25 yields 1.07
